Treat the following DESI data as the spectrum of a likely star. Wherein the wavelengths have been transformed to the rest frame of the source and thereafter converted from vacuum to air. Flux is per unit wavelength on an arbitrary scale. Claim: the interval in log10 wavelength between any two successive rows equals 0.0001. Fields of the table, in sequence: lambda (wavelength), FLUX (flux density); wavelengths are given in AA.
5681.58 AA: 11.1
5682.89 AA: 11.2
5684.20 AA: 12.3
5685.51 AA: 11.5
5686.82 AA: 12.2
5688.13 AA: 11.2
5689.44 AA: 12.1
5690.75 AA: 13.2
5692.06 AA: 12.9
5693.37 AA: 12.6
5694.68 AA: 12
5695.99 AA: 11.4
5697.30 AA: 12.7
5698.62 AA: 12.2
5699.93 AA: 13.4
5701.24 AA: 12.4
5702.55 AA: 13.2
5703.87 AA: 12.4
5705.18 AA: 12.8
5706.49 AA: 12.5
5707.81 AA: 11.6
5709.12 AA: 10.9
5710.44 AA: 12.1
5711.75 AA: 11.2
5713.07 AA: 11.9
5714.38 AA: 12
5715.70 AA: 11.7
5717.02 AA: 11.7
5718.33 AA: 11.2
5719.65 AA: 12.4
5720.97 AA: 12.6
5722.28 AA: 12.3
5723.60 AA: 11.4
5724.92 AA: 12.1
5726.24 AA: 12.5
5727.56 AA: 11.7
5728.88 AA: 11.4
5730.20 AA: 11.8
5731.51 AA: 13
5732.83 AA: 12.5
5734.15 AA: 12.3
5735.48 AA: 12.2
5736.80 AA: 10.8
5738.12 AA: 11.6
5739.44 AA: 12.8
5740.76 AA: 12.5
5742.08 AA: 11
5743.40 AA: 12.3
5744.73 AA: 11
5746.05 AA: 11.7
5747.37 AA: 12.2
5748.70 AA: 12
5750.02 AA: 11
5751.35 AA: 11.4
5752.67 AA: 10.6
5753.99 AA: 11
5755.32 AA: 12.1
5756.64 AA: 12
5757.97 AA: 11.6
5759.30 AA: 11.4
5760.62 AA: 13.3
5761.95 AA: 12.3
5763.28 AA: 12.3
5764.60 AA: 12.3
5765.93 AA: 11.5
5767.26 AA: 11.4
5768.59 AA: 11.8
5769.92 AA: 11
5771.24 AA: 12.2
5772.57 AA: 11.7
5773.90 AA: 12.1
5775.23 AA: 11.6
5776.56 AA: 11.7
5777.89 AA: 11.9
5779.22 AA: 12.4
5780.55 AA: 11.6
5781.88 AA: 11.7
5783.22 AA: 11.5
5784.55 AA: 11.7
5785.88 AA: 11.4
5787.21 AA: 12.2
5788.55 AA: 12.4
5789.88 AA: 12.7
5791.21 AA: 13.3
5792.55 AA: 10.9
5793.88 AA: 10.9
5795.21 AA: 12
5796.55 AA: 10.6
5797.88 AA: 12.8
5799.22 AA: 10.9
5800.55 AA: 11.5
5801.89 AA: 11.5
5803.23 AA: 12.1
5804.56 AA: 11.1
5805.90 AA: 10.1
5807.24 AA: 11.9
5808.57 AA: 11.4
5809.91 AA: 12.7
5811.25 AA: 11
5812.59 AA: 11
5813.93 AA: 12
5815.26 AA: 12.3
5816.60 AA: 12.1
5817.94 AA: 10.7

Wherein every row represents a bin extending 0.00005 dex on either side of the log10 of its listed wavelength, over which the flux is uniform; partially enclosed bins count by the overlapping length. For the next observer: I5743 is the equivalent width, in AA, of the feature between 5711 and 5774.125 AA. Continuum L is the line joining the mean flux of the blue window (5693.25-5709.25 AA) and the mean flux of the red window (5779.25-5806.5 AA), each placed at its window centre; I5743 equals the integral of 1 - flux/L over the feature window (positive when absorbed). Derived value 1.0 AA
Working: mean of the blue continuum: 12.4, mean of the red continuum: 11.7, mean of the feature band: 11.8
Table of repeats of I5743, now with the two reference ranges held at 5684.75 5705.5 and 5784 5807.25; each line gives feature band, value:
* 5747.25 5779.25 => 0.3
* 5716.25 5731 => 0.3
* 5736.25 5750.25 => 0.3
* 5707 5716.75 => 0.5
